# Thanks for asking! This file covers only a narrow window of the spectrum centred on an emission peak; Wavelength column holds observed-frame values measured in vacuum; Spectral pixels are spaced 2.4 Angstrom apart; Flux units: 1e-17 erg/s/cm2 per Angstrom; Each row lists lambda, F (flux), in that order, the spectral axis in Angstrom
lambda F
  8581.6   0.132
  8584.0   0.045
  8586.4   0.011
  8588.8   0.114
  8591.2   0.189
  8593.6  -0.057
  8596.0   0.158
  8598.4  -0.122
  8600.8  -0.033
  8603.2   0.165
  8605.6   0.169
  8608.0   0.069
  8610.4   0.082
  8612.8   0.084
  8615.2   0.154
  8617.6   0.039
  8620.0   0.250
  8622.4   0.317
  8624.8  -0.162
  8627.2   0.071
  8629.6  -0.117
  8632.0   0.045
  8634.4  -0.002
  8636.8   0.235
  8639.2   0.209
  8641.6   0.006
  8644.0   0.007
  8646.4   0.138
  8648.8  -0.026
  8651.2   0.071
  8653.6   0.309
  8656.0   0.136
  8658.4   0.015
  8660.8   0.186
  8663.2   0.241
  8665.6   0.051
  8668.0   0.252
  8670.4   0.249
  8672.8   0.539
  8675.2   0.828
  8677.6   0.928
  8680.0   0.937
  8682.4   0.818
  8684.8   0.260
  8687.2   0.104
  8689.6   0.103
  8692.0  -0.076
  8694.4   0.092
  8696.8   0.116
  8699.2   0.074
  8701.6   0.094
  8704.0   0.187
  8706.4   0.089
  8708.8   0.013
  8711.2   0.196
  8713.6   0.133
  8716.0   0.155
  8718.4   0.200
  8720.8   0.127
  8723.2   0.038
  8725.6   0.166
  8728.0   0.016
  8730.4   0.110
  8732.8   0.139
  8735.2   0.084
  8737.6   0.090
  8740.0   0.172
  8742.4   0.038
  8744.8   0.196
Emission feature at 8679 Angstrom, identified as [O II]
